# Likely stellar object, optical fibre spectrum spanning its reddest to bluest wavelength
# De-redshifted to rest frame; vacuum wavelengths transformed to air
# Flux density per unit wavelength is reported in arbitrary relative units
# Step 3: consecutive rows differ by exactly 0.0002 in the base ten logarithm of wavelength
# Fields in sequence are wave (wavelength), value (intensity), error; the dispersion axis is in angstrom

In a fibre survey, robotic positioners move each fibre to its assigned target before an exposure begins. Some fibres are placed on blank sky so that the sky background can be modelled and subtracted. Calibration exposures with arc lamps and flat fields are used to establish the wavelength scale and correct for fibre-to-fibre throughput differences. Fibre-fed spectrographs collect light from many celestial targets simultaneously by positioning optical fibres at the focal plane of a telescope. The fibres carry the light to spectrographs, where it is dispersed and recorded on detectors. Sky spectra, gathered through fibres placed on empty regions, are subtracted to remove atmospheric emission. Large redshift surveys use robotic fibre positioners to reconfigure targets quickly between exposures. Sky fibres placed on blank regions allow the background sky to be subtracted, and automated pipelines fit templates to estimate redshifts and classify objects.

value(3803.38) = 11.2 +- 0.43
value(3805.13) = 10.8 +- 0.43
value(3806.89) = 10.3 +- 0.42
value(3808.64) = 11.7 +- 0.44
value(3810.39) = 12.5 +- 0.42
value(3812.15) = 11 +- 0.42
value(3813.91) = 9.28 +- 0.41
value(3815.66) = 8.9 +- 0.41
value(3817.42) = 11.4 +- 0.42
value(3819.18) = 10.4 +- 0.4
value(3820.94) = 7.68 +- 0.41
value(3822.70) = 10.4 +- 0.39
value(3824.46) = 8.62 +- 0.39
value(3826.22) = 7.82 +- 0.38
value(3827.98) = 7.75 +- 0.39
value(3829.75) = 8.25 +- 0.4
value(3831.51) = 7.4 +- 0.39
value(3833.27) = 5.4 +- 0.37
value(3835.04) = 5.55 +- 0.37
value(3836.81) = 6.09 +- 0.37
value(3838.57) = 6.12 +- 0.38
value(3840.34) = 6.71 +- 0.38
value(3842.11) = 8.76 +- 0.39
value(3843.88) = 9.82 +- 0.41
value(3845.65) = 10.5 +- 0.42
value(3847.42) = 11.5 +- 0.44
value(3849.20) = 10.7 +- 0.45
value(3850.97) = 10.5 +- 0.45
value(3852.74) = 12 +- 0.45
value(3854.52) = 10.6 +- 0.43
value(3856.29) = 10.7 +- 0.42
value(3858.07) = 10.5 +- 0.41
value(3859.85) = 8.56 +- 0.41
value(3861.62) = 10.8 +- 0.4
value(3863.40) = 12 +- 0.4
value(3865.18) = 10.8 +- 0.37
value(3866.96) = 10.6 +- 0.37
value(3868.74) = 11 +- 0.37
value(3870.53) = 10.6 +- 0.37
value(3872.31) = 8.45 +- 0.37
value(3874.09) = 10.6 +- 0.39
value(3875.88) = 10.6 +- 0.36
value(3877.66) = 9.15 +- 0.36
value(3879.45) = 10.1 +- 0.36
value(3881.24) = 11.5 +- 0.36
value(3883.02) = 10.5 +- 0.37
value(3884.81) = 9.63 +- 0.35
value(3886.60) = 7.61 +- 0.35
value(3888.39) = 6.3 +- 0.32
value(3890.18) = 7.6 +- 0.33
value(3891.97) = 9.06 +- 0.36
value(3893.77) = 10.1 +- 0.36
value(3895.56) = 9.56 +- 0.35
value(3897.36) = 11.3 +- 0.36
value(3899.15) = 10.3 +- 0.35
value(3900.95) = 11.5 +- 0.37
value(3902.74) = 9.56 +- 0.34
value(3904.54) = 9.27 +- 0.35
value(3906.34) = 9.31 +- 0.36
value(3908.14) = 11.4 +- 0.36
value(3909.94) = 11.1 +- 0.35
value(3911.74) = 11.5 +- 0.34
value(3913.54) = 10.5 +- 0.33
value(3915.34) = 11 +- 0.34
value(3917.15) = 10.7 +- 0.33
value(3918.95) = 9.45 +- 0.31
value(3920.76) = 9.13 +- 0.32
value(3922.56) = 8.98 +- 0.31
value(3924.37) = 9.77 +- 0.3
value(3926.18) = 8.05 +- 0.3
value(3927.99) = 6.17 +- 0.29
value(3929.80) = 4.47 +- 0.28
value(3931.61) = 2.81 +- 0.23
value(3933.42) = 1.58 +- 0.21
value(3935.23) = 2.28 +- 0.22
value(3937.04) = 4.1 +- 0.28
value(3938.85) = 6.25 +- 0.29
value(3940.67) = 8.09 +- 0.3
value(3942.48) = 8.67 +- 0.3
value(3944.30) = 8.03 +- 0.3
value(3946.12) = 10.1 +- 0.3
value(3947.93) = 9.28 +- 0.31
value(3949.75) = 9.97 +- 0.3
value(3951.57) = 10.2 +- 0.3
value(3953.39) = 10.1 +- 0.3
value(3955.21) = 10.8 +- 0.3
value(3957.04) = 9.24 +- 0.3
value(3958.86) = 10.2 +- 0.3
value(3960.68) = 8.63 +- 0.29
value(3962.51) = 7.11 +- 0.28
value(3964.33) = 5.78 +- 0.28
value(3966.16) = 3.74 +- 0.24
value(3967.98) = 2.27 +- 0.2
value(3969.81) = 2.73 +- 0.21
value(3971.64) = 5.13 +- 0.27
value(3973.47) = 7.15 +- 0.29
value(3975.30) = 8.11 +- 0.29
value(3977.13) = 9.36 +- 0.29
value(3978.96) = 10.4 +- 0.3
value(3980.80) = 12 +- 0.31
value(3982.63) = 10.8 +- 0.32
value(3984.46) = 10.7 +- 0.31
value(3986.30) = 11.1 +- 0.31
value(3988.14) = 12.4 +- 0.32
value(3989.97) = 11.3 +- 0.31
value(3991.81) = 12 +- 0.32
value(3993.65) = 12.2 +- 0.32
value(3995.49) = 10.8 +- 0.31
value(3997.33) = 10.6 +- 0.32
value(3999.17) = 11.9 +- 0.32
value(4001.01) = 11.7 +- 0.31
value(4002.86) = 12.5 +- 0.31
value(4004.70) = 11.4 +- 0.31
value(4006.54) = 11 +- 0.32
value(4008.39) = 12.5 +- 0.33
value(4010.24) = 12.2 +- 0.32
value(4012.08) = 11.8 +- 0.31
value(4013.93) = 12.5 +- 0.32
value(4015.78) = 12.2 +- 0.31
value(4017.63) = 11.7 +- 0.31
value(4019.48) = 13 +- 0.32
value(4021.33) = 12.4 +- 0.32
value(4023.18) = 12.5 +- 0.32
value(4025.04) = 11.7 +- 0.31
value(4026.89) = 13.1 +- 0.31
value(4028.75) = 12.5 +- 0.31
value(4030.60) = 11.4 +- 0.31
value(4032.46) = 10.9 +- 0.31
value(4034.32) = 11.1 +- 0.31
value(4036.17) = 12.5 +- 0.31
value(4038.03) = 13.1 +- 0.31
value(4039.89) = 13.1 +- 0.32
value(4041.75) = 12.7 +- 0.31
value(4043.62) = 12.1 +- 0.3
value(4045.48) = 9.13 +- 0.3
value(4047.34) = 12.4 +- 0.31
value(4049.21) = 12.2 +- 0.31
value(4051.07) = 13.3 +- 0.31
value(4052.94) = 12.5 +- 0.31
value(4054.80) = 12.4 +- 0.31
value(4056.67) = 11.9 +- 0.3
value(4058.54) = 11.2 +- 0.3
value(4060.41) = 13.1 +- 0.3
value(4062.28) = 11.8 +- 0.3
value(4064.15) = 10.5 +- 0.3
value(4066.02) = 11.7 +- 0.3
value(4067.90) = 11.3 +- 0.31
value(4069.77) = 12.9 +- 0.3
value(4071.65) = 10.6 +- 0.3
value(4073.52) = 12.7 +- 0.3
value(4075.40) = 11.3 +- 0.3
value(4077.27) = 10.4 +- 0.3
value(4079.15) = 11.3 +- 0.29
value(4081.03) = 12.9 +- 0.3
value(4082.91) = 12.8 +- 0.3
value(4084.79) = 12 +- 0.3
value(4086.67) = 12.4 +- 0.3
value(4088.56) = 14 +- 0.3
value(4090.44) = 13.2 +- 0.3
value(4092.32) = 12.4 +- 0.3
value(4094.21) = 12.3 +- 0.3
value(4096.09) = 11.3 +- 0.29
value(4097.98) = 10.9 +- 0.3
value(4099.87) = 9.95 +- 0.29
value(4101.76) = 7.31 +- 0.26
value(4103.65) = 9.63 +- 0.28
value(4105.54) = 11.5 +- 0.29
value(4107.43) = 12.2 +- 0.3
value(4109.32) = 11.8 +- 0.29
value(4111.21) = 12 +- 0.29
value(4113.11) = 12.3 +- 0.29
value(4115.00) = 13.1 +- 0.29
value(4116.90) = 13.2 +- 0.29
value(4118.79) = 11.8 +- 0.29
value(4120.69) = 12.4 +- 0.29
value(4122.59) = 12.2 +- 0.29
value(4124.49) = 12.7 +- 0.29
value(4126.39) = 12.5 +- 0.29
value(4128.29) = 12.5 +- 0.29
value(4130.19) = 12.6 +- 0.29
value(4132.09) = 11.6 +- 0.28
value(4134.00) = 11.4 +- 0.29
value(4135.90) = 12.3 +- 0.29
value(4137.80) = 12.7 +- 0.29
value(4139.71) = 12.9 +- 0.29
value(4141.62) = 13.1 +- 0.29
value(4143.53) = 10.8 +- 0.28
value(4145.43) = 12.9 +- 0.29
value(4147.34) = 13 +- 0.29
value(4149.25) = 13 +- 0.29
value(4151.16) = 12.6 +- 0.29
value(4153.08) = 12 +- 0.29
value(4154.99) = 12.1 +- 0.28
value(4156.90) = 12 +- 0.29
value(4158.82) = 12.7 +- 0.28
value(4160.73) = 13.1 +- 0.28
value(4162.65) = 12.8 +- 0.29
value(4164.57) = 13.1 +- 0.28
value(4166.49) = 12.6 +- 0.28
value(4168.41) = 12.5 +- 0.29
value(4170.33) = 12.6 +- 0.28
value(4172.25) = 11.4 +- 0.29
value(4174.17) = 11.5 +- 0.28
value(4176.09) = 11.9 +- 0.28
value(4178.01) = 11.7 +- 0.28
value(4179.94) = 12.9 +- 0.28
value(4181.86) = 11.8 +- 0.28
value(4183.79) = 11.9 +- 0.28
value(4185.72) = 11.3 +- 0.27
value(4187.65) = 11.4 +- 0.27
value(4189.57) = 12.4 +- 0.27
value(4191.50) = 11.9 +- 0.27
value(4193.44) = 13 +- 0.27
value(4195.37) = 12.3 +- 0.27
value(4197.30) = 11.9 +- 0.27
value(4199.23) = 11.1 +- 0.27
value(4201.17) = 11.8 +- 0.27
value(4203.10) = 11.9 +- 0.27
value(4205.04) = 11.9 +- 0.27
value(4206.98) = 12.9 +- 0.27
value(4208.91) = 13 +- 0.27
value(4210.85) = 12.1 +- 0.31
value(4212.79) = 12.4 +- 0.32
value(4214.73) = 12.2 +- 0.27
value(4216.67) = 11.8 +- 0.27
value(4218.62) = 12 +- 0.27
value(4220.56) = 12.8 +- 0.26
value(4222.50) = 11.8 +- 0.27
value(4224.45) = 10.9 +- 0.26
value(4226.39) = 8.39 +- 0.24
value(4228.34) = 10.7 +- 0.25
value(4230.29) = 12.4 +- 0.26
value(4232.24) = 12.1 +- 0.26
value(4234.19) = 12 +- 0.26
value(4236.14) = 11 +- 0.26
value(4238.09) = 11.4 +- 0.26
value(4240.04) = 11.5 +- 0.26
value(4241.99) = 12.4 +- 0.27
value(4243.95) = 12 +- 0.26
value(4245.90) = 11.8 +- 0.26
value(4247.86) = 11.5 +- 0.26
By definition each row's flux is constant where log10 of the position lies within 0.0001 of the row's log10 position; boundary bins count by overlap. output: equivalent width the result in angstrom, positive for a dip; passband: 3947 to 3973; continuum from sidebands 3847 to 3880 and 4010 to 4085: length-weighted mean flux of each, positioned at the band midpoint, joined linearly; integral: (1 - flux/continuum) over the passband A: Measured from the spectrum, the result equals 8.7 angstrom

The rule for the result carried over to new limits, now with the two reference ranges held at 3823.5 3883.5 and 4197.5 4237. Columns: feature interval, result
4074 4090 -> -1.9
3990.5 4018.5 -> -3.8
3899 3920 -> -1.4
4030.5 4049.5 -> -2.3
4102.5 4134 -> -2.7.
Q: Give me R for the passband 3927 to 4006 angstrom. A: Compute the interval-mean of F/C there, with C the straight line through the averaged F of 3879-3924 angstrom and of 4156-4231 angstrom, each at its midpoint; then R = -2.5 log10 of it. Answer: 0.22 mag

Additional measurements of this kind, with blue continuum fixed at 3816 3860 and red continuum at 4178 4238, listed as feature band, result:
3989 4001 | -0.131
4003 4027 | -0.174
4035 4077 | -0.128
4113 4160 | -0.104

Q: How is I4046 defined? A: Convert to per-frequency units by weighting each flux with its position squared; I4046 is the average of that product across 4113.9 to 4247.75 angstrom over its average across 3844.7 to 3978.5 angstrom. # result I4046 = 1.56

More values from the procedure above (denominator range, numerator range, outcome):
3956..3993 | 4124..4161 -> 1.58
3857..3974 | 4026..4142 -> 1.51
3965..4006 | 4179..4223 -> 1.41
